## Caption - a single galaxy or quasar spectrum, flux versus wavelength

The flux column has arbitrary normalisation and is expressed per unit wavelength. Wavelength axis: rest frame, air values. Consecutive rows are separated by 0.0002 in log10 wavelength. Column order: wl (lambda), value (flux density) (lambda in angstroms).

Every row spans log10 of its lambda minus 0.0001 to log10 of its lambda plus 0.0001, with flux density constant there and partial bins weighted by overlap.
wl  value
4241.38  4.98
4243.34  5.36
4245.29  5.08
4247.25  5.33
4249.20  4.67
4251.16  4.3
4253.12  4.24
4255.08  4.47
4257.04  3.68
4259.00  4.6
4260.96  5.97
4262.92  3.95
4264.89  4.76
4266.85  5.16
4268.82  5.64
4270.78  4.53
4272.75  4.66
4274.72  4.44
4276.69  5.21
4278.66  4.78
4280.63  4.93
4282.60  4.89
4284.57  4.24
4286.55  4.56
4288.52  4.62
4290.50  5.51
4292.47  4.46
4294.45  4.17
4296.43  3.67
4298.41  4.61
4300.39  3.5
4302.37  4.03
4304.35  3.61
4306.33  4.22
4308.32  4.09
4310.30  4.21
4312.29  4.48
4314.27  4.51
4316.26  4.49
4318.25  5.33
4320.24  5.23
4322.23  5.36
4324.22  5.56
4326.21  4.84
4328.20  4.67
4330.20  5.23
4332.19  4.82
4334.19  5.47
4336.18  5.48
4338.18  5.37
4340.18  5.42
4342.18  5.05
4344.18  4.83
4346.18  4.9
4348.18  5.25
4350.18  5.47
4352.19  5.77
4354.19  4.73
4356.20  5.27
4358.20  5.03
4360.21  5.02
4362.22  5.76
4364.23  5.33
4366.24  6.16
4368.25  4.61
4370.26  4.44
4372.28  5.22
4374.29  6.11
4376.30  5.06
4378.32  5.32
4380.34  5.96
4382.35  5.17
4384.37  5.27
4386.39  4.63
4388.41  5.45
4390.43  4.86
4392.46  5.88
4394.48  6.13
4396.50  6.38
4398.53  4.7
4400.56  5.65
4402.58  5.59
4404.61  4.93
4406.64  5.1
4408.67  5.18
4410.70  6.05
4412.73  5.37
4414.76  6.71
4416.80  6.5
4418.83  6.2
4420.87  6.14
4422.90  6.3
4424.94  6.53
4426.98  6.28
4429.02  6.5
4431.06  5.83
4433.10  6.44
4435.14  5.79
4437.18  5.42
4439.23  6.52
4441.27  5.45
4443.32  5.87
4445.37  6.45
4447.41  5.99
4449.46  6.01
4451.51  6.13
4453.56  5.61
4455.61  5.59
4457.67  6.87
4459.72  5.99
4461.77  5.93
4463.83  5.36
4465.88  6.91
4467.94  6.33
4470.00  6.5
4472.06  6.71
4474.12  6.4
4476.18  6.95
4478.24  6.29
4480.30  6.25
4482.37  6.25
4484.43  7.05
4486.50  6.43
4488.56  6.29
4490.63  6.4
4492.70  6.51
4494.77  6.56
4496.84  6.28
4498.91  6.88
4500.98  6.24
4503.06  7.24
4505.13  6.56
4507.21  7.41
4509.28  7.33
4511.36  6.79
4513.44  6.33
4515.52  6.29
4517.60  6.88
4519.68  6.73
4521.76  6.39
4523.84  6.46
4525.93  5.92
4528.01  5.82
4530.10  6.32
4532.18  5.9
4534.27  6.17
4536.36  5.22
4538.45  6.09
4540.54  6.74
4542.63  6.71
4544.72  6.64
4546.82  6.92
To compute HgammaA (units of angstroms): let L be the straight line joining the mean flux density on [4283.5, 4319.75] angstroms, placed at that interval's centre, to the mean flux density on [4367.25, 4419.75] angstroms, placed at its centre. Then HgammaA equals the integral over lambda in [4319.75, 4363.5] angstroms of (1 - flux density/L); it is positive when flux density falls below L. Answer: -3.3 angstroms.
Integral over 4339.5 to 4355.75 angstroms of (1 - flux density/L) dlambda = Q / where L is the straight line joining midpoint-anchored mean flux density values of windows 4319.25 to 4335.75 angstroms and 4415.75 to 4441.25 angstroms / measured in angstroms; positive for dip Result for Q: 0.6 angstroms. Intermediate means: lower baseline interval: 5.16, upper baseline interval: 6.17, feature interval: 5.18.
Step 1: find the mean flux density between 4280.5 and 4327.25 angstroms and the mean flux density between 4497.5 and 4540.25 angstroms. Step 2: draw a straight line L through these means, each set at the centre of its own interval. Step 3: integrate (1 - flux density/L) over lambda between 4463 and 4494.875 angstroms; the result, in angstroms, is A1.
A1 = -1.9 angstroms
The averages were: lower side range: 4.54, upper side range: 6.45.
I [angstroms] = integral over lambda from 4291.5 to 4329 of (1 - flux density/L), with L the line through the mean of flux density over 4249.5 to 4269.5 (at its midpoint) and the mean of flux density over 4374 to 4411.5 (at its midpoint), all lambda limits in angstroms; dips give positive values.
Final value 3.65 angstroms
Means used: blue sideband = 4.66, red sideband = 5.43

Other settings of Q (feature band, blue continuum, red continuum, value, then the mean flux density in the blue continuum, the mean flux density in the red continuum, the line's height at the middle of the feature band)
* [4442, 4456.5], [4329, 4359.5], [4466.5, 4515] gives 0.6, 5.2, 6.61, 6.21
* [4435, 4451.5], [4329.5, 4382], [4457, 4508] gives 0.4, 5.27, 6.5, 6.12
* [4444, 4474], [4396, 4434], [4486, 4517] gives 0.5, 5.91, 6.64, 6.28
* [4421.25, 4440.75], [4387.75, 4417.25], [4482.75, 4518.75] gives -0.8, 5.62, 6.67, 5.92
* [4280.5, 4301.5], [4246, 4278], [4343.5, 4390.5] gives 1.8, 4.73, 5.25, 4.87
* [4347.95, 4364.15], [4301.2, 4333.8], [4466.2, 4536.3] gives -0.7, 4.68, 6.5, 5.06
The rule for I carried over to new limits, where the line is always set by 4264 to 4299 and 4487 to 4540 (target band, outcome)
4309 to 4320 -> 0.73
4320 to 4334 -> -0.18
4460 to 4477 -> -0.71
